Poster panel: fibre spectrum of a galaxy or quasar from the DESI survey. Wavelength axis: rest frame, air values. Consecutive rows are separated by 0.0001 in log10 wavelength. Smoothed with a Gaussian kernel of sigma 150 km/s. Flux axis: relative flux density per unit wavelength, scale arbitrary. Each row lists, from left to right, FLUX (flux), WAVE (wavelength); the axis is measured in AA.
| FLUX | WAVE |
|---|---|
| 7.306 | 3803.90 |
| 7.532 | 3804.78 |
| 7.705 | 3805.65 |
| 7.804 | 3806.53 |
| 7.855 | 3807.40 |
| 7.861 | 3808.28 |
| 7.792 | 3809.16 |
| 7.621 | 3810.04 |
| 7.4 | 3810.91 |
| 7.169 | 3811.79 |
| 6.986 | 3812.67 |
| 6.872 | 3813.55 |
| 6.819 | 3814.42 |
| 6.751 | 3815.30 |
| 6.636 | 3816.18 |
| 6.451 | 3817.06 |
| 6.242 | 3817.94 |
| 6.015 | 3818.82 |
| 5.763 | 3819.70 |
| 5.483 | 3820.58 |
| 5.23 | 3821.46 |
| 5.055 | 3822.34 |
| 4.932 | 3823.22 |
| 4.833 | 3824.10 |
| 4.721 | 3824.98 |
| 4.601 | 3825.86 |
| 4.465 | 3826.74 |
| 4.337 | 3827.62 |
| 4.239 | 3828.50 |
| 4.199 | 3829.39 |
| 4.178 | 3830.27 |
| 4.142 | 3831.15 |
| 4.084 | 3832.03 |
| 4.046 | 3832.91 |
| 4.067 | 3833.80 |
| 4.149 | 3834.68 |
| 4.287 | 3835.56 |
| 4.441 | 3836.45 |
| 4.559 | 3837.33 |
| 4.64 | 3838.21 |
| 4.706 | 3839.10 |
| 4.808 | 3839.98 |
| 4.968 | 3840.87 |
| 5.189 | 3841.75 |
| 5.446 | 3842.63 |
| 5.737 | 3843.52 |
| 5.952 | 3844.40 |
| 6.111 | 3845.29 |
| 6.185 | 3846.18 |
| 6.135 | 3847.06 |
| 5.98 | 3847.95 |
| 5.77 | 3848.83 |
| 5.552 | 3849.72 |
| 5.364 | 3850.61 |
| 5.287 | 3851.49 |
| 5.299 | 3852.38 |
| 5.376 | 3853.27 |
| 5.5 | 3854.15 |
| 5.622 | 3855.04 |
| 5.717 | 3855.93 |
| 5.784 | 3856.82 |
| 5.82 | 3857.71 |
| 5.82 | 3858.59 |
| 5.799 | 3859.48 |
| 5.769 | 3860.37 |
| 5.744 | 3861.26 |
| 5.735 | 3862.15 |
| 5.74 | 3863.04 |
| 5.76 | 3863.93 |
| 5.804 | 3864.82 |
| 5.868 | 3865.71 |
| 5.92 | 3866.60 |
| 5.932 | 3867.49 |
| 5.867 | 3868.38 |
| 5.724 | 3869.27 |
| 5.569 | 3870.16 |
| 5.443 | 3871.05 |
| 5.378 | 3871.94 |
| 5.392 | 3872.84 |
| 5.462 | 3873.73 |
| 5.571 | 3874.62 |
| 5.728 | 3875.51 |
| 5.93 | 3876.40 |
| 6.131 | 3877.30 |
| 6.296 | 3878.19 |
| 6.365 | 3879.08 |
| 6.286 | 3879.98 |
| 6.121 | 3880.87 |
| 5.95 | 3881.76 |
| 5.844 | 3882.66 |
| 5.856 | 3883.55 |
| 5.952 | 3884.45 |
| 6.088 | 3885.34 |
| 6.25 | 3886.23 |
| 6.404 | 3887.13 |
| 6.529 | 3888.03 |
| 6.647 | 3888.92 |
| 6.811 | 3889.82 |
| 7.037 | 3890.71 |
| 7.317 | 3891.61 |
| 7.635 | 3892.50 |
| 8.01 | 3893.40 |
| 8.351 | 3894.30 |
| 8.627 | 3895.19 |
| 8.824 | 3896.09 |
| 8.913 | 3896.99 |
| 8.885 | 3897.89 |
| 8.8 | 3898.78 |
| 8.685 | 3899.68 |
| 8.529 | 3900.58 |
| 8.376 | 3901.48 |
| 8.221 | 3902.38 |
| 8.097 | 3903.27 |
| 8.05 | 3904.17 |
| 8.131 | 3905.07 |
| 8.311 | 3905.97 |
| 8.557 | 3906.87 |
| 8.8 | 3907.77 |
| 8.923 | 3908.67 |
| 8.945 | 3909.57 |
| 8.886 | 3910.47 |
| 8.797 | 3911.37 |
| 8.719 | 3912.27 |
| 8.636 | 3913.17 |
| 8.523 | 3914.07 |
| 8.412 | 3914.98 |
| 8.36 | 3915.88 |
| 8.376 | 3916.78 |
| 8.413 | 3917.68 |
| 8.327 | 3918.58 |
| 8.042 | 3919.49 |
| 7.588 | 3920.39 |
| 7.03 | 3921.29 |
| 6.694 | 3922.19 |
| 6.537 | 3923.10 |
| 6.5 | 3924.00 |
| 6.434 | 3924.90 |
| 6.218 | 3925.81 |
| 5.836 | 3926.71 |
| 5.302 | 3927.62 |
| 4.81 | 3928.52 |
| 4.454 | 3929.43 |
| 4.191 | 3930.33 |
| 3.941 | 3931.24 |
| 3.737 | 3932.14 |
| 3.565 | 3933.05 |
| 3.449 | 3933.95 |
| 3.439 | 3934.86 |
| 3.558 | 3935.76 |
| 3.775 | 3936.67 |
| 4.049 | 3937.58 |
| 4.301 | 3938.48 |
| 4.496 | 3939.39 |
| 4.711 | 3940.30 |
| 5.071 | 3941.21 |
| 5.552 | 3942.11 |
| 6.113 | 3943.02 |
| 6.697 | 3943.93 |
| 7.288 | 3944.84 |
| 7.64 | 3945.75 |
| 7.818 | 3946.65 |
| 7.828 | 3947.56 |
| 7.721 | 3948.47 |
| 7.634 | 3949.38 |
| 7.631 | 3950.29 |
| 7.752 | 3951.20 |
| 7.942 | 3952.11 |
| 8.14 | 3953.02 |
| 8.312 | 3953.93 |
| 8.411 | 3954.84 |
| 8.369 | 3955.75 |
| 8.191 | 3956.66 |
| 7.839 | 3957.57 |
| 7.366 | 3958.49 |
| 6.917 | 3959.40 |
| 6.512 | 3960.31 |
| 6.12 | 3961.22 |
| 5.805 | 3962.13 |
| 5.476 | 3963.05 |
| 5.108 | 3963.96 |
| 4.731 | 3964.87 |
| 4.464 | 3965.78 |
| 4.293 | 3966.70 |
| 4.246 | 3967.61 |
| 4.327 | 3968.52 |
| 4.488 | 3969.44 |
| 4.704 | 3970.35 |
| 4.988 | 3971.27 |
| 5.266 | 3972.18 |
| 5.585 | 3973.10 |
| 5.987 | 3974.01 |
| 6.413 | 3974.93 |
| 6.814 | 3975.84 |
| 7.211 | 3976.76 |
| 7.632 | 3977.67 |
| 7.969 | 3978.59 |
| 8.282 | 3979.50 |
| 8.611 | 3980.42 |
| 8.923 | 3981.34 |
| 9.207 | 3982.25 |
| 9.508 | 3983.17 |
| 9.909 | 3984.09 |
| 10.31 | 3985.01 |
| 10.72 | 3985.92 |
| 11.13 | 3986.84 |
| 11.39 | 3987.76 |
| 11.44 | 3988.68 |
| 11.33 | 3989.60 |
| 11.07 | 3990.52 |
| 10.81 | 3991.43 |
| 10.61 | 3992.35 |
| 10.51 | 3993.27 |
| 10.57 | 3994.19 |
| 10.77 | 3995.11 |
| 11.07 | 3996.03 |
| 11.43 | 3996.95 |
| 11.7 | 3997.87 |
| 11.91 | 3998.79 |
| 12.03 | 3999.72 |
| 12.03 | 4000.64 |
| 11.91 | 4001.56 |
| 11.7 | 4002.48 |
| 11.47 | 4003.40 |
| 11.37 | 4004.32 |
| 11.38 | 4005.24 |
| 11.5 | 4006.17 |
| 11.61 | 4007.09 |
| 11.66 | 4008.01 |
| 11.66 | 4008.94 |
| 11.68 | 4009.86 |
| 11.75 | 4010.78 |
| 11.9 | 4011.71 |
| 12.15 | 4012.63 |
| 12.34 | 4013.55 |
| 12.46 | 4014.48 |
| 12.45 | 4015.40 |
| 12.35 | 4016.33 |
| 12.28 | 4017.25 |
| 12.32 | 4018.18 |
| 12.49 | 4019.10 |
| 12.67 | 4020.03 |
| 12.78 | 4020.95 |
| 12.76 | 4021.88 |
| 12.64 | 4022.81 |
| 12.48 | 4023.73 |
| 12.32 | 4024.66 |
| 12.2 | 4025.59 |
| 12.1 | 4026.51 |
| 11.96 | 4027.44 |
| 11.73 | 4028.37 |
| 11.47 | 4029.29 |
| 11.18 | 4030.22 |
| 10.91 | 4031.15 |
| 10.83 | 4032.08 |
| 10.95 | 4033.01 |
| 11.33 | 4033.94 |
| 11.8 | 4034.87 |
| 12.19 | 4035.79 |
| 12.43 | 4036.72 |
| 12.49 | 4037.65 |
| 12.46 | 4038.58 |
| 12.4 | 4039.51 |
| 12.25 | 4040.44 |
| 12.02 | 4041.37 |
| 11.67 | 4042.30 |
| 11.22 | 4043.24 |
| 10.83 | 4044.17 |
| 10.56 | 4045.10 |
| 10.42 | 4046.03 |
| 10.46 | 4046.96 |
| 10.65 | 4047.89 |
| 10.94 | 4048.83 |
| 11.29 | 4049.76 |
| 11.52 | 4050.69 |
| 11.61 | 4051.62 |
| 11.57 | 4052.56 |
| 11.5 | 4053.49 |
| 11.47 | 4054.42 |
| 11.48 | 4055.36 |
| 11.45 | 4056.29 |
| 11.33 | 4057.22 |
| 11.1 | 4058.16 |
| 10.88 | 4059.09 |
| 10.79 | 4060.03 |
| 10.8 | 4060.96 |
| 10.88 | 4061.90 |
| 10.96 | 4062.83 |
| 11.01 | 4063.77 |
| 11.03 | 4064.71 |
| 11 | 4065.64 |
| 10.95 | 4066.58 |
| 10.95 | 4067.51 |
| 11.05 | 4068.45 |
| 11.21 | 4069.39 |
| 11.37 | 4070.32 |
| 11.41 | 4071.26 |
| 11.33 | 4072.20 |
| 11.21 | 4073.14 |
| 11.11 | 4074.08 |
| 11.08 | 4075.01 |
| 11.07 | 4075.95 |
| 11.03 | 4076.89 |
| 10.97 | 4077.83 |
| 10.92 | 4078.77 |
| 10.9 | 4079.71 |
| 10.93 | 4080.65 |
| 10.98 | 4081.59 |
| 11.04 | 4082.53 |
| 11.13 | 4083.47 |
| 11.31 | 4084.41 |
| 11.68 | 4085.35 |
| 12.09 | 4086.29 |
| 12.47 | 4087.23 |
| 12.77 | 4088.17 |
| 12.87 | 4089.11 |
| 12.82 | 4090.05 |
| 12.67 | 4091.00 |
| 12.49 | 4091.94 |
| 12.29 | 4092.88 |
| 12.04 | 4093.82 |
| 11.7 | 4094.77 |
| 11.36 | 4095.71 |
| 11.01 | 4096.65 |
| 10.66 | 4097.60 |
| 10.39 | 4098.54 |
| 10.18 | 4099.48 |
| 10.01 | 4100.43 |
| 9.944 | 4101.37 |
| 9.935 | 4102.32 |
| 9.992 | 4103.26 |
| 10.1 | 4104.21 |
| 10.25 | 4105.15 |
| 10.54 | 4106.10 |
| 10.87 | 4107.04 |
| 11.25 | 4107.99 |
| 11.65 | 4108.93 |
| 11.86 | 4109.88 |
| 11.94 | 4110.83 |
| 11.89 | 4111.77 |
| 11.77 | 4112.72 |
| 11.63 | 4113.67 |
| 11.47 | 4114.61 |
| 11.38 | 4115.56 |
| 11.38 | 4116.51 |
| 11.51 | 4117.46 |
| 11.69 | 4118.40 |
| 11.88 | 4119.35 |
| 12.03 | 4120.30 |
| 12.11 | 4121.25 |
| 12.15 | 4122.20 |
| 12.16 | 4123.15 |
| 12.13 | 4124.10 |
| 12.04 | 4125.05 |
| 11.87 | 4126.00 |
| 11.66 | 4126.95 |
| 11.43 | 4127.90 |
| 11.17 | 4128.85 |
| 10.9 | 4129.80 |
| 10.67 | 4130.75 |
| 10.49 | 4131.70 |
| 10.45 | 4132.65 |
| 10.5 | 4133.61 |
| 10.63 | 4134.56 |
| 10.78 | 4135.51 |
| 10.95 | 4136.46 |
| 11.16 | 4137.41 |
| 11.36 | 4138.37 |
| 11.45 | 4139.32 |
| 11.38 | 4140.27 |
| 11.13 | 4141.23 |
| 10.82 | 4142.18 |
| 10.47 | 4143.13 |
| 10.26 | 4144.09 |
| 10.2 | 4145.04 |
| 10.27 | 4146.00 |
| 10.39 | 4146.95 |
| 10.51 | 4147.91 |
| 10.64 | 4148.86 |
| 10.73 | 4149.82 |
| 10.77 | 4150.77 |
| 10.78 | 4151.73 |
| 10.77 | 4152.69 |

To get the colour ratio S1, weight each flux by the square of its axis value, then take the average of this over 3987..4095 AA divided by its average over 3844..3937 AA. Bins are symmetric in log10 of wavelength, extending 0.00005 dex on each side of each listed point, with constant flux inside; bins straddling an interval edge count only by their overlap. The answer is 1.91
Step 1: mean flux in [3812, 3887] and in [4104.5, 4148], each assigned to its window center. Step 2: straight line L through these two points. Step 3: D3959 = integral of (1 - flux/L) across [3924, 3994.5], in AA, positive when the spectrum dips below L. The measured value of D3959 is 8.9 AA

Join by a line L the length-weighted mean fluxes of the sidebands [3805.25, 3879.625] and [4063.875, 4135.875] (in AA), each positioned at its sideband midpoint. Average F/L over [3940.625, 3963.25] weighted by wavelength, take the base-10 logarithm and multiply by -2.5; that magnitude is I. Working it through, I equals 0.12 mag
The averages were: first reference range 5.66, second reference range 11.3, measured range 7.21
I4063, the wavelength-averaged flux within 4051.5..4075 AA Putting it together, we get 11.2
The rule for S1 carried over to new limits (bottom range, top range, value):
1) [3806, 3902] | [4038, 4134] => 2.11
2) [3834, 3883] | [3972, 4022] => 2.05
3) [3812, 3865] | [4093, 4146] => 2.39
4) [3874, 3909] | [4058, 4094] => 1.71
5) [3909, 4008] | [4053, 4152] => 1.56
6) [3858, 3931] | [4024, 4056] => 1.79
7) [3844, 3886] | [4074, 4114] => 2.19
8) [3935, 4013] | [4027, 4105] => 1.42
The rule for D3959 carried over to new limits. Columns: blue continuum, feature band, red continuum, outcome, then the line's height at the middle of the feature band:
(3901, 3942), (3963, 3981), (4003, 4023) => 7.1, 9.62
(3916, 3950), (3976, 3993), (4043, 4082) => -3.7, 7.96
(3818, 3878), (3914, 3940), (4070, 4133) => 5.0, 7.2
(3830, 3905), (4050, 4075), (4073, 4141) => -2.0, 10.4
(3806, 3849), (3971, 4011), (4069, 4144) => -4.7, 8.94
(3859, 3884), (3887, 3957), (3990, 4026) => 6.9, 8.04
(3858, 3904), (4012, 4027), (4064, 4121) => -4.2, 9.7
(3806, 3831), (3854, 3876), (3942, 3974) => 1.6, 6.16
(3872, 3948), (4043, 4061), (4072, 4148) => -2.1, 9.94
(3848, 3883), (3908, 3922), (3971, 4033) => -1.5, 7.57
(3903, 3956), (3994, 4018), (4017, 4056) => -3.3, 10.3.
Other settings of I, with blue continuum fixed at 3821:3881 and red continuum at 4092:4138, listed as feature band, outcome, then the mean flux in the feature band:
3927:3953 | 0.30 mag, 5.56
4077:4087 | -0.07 mag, 11.2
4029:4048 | -0.20 mag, 11.5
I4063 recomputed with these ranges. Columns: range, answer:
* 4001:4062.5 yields 11.7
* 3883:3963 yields 7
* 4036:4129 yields 11.4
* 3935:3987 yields 6.73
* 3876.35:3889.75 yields 6.2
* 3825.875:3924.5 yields 6.43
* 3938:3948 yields 6.13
